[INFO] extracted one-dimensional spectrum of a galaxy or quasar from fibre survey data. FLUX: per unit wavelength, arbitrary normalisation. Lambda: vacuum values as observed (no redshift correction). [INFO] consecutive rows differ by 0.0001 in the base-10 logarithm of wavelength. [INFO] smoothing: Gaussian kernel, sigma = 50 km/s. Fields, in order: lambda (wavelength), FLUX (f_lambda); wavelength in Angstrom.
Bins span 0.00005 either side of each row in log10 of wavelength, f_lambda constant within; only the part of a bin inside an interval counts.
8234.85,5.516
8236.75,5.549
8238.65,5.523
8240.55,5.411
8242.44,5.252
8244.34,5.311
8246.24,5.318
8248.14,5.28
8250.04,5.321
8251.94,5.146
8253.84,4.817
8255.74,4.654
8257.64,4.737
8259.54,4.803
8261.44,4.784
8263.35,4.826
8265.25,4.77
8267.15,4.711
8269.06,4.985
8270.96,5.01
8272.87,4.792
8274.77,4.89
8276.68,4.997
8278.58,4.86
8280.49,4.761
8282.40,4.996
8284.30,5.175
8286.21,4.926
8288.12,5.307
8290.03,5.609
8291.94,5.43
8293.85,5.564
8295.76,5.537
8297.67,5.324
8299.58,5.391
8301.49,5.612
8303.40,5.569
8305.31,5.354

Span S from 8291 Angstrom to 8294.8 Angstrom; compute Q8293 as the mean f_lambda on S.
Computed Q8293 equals 5.5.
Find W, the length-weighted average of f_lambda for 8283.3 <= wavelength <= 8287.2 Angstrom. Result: 5.06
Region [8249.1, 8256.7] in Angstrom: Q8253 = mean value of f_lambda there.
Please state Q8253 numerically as 4.99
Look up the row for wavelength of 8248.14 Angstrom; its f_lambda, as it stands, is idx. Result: 5.28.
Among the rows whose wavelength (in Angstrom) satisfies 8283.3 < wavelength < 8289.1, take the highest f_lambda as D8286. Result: 5.307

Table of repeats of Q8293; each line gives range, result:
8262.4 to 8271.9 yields 4.86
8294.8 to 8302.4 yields 5.47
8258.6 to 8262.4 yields 4.79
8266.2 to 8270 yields 4.84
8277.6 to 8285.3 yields 4.95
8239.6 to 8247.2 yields 5.32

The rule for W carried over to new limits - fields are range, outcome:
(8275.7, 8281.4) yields 4.87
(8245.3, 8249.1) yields 5.3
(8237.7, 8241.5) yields 5.47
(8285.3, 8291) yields 5.28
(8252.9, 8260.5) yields 4.76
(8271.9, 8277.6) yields 4.89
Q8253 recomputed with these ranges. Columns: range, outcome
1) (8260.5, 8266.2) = 4.79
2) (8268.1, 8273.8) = 4.92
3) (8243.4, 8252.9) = 5.27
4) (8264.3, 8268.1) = 4.75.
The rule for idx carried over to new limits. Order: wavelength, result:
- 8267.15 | 4.711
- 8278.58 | 4.86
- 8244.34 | 5.311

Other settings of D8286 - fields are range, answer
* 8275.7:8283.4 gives 4.997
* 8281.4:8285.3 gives 5.175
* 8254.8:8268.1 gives 4.826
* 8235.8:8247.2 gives 5.549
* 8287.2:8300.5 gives 5.609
